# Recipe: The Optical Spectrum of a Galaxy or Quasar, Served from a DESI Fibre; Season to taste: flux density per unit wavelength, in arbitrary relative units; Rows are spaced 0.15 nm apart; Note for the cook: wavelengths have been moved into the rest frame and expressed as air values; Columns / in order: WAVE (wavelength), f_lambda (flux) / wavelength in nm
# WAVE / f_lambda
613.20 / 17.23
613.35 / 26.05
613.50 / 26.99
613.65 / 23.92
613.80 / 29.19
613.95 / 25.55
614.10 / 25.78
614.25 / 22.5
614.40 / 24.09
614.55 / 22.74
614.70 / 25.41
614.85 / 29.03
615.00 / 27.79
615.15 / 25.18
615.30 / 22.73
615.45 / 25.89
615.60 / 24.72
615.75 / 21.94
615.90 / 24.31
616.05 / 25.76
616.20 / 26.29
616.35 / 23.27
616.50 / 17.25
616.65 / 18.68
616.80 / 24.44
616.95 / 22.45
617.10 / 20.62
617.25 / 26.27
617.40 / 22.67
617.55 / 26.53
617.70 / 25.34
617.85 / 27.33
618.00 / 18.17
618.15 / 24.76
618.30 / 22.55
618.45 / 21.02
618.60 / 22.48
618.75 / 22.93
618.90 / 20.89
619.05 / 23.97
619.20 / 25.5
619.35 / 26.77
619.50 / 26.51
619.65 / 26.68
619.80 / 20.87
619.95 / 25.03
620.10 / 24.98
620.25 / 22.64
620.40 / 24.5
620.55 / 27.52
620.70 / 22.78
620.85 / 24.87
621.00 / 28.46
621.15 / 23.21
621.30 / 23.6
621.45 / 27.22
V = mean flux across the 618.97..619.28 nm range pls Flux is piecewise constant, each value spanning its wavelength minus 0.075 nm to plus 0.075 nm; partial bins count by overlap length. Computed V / 24.7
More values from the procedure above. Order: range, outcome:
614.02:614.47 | 24.1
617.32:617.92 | 25.5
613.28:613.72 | 25.7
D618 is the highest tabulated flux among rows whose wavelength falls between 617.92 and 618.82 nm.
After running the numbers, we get 24.76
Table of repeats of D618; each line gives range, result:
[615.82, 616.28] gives 26.29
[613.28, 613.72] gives 26.99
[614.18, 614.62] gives 24.09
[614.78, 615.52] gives 29.03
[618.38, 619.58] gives 26.77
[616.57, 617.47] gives 26.27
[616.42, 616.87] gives 24.44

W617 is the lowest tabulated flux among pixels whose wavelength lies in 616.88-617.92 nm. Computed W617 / 20.62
